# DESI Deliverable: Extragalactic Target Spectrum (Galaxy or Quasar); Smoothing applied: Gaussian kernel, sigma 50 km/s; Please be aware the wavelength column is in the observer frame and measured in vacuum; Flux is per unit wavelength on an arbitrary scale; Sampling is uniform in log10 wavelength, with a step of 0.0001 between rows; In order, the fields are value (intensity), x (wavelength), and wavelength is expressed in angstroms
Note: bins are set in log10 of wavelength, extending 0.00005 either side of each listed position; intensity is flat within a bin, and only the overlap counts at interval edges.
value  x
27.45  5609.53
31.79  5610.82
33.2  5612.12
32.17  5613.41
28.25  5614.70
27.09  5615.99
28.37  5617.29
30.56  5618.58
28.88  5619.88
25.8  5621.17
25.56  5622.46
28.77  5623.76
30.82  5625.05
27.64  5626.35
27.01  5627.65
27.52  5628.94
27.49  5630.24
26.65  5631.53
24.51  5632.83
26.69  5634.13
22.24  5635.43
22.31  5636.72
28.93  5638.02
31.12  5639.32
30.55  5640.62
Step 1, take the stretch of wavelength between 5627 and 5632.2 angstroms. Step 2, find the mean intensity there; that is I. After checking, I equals 27.2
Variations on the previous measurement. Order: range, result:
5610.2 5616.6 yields 30.5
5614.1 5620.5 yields 28.6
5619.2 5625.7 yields 28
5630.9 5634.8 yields 25.9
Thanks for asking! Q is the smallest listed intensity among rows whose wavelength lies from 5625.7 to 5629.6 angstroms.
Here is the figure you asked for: 27.01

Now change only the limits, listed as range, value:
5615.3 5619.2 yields 27.09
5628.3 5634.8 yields 24.51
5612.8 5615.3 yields 28.25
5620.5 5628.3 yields 25.56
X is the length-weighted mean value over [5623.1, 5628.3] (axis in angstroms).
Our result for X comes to 28.5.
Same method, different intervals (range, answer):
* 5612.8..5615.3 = 30.3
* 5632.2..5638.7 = 25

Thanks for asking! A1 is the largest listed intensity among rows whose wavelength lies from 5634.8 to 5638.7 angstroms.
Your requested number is 28.93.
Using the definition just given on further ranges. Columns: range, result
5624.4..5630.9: 30.82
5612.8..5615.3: 32.17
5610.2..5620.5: 33.2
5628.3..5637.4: 27.52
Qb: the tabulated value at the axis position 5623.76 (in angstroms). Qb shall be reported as 28.77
